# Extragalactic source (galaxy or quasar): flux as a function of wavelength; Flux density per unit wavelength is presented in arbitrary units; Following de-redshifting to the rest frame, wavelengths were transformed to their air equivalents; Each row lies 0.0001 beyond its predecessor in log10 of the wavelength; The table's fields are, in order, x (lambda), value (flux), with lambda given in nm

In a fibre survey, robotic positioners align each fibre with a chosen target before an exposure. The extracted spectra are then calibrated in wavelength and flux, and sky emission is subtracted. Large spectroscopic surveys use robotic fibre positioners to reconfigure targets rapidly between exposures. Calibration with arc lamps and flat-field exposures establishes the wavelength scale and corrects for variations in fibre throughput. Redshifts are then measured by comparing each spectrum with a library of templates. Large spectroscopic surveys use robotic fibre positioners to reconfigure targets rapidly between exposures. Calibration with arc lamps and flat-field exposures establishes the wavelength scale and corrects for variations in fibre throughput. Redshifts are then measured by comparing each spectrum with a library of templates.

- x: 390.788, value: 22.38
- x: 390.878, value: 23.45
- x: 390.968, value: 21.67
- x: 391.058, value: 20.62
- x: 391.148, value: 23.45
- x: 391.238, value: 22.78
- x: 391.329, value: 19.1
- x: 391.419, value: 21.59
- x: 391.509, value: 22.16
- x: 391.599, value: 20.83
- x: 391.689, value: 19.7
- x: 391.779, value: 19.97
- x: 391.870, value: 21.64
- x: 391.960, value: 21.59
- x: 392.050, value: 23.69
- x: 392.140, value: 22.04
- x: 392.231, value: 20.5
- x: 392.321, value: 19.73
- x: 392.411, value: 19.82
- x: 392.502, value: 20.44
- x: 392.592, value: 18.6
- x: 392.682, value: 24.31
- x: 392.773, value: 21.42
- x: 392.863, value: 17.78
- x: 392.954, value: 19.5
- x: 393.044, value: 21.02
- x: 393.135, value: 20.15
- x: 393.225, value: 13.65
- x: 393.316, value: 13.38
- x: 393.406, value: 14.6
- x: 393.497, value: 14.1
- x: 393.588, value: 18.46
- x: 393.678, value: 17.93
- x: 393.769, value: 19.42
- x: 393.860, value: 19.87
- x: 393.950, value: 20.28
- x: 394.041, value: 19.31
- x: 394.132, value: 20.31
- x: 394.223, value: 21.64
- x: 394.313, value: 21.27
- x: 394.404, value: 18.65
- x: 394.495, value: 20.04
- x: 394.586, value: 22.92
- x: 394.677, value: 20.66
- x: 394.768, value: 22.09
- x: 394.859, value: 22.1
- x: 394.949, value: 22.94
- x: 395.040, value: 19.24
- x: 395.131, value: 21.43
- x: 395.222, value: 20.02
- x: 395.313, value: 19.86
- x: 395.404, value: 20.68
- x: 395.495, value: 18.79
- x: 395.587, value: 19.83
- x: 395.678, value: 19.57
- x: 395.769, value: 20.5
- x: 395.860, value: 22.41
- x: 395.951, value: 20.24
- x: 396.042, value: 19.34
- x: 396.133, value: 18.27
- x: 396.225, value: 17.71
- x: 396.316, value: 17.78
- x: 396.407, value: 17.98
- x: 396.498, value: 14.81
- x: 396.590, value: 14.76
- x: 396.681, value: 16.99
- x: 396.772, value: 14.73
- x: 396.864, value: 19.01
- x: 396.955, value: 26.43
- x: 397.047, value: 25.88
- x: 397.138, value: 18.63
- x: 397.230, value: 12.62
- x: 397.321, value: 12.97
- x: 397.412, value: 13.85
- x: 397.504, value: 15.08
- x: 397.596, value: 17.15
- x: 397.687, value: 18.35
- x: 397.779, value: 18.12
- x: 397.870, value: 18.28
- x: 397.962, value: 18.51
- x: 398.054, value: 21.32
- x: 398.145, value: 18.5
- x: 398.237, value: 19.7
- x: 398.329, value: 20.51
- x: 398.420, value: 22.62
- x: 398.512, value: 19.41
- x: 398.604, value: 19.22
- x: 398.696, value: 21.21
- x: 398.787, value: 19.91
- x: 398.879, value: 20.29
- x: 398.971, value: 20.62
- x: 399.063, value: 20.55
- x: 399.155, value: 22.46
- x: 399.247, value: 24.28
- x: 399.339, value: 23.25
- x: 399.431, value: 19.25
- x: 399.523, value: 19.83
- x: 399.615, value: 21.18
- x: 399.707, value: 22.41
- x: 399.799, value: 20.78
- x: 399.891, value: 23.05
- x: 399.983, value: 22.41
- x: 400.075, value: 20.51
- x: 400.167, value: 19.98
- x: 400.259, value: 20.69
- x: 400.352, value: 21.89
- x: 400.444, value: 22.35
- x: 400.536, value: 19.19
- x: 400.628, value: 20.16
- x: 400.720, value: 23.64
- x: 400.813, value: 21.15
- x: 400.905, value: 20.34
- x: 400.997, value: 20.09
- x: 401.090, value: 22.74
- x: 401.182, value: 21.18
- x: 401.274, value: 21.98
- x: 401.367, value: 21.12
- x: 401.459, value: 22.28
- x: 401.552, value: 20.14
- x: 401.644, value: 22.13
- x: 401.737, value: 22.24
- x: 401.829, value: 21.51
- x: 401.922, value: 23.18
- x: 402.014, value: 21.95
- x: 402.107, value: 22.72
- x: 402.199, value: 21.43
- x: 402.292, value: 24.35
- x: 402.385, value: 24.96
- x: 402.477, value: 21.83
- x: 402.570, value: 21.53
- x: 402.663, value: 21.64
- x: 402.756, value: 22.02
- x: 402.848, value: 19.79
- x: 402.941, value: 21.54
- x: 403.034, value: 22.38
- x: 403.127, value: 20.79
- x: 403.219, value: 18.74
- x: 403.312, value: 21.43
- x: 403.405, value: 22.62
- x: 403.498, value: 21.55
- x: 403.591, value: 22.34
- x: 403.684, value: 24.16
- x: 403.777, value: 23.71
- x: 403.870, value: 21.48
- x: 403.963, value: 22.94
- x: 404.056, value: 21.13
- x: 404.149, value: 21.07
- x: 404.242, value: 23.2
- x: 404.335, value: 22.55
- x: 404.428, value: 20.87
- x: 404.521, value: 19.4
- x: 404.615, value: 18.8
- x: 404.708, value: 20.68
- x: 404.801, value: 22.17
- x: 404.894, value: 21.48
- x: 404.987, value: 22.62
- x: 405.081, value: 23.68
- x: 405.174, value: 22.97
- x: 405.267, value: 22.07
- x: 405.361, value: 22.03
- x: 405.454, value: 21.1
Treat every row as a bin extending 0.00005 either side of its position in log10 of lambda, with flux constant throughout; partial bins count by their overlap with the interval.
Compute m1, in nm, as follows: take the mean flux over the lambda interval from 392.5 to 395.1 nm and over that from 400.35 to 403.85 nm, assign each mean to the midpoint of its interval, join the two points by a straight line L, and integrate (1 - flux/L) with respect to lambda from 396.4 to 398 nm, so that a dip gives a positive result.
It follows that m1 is 0.24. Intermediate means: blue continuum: 19.5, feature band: 17.4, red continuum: 21.8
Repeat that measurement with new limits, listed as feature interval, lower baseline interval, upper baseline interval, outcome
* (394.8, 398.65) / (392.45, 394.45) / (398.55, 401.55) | 0.21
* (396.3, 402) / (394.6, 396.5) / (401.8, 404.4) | 0.25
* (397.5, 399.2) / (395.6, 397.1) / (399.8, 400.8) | 0.05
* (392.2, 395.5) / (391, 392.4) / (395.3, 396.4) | 0.11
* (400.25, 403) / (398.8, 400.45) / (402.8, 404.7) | -0.04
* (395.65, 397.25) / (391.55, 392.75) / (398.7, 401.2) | 0.17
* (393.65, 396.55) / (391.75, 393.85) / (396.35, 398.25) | -0.22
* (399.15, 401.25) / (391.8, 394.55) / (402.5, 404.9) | -0.06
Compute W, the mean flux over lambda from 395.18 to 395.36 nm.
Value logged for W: 20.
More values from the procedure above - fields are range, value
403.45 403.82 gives 22.9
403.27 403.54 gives 21.9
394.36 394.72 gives 20.5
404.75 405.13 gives 22.5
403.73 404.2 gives 22.1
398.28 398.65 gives 20.4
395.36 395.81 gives 19.8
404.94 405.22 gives 23.1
